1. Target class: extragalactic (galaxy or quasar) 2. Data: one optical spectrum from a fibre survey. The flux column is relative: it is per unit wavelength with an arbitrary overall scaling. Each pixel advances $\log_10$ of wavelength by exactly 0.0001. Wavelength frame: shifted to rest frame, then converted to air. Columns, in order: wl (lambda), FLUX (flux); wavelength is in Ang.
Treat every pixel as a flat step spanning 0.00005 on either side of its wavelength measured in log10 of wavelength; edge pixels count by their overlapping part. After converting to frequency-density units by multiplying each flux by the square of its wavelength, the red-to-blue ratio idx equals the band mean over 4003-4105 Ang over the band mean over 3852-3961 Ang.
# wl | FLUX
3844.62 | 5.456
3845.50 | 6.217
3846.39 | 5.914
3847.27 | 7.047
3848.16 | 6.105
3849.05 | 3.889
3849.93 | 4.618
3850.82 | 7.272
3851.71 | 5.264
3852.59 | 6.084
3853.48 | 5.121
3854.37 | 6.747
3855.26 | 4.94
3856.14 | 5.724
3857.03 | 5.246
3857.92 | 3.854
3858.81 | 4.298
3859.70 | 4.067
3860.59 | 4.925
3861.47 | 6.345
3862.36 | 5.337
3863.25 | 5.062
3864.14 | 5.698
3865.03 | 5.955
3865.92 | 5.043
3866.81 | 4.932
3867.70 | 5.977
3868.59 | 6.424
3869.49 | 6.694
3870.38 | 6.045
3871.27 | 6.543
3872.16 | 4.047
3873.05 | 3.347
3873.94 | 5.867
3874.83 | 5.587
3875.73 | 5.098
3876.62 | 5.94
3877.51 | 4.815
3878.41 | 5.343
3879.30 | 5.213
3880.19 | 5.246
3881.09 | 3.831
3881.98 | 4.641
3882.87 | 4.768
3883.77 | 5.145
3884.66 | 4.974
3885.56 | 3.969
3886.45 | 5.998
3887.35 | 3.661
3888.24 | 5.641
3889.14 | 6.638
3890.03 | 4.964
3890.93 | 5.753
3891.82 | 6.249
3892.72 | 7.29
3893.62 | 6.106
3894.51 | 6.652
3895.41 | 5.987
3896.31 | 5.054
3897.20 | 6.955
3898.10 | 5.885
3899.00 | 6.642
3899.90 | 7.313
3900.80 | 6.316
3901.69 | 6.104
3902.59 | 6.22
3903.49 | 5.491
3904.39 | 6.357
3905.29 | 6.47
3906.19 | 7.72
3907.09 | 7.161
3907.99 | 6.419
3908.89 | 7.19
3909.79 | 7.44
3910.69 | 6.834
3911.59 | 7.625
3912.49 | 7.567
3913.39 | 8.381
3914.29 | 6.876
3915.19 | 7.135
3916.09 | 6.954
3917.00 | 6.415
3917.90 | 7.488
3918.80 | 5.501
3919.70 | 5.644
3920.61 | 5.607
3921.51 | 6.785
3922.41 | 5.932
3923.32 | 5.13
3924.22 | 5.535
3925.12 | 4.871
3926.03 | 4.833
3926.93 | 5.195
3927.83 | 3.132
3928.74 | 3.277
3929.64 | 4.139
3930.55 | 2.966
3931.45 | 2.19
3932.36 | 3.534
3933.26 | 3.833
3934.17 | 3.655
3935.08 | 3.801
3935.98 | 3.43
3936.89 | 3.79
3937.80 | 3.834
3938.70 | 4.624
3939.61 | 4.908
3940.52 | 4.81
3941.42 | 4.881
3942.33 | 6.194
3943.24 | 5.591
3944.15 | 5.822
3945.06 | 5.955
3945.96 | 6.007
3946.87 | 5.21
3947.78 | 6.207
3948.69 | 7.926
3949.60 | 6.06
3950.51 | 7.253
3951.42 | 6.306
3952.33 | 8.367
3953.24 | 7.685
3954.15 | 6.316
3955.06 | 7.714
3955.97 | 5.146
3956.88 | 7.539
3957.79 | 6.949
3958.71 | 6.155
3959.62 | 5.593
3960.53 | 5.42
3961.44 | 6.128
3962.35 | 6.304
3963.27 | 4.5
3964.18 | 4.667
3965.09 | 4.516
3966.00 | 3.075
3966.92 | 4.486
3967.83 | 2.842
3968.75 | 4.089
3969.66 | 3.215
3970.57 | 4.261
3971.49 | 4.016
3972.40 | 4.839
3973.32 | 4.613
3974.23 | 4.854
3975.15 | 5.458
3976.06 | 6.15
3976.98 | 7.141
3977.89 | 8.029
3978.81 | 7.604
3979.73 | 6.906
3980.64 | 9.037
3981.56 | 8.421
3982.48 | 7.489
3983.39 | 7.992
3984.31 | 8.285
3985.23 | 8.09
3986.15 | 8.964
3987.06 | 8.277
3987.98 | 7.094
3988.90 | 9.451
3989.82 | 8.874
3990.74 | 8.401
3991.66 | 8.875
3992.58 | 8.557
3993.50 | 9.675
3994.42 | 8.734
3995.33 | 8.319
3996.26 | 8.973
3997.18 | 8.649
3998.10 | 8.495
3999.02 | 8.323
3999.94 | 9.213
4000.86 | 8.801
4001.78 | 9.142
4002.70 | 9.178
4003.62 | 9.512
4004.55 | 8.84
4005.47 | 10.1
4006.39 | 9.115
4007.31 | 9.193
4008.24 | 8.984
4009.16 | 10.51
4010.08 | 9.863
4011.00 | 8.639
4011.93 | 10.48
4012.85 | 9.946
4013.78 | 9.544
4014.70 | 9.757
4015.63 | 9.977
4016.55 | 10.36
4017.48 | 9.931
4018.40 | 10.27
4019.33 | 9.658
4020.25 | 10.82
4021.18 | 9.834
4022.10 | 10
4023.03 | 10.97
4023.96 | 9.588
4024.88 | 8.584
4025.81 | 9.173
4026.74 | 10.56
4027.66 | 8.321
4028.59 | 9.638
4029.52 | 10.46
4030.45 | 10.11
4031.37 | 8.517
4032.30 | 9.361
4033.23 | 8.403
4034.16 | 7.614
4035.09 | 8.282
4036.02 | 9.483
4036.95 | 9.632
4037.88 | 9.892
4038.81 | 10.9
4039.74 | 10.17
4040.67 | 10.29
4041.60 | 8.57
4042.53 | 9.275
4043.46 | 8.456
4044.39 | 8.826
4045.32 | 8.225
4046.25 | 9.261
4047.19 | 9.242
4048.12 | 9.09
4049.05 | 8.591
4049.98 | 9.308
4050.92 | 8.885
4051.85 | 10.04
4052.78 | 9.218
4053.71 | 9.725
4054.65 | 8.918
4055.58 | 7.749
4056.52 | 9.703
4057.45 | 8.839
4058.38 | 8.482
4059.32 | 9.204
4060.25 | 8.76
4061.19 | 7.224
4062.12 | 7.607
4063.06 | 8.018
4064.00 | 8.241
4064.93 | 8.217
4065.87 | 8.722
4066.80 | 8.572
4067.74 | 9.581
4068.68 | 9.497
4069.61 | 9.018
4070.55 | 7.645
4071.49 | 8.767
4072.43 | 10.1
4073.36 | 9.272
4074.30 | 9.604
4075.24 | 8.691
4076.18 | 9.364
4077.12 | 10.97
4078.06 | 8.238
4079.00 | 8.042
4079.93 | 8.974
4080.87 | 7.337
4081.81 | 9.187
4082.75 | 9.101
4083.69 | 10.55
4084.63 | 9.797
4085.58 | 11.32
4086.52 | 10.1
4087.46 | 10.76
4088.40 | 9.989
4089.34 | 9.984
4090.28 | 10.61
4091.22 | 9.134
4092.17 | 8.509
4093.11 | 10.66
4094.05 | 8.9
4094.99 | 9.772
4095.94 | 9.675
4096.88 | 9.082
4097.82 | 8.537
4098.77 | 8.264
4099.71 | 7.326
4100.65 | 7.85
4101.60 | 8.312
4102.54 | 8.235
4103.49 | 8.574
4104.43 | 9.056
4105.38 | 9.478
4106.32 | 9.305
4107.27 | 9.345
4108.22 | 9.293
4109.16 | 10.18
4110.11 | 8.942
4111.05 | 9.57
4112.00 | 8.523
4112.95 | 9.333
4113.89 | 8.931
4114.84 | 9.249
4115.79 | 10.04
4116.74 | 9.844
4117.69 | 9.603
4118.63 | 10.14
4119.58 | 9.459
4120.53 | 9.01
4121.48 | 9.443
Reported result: 1.76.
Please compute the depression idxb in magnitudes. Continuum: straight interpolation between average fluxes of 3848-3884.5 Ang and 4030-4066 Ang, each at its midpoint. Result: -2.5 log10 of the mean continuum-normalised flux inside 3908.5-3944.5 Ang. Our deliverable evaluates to 0.21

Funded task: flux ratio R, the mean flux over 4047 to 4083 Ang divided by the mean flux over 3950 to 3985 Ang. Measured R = 1.47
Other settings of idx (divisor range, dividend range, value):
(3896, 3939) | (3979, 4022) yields 1.68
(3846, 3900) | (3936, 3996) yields 1.22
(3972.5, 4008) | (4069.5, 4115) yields 1.18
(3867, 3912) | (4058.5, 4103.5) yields 1.70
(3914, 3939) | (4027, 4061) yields 2.00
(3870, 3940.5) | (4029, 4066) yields 1.75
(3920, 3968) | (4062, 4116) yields 1.88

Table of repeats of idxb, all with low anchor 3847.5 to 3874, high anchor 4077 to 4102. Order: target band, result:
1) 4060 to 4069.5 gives 0.050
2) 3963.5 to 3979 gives 0.434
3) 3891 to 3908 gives -0.066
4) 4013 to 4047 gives -0.155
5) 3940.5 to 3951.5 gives 0.132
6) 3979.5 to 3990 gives -0.105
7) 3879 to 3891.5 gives 0.153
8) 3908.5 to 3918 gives -0.157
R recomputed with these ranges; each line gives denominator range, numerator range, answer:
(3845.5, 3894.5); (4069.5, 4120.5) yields 1.71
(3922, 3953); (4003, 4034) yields 1.93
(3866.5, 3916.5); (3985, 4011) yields 1.49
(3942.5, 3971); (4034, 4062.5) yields 1.58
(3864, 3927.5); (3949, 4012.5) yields 1.24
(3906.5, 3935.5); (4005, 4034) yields 1.73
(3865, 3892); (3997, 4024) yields 1.82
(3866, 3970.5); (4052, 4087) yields 1.61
